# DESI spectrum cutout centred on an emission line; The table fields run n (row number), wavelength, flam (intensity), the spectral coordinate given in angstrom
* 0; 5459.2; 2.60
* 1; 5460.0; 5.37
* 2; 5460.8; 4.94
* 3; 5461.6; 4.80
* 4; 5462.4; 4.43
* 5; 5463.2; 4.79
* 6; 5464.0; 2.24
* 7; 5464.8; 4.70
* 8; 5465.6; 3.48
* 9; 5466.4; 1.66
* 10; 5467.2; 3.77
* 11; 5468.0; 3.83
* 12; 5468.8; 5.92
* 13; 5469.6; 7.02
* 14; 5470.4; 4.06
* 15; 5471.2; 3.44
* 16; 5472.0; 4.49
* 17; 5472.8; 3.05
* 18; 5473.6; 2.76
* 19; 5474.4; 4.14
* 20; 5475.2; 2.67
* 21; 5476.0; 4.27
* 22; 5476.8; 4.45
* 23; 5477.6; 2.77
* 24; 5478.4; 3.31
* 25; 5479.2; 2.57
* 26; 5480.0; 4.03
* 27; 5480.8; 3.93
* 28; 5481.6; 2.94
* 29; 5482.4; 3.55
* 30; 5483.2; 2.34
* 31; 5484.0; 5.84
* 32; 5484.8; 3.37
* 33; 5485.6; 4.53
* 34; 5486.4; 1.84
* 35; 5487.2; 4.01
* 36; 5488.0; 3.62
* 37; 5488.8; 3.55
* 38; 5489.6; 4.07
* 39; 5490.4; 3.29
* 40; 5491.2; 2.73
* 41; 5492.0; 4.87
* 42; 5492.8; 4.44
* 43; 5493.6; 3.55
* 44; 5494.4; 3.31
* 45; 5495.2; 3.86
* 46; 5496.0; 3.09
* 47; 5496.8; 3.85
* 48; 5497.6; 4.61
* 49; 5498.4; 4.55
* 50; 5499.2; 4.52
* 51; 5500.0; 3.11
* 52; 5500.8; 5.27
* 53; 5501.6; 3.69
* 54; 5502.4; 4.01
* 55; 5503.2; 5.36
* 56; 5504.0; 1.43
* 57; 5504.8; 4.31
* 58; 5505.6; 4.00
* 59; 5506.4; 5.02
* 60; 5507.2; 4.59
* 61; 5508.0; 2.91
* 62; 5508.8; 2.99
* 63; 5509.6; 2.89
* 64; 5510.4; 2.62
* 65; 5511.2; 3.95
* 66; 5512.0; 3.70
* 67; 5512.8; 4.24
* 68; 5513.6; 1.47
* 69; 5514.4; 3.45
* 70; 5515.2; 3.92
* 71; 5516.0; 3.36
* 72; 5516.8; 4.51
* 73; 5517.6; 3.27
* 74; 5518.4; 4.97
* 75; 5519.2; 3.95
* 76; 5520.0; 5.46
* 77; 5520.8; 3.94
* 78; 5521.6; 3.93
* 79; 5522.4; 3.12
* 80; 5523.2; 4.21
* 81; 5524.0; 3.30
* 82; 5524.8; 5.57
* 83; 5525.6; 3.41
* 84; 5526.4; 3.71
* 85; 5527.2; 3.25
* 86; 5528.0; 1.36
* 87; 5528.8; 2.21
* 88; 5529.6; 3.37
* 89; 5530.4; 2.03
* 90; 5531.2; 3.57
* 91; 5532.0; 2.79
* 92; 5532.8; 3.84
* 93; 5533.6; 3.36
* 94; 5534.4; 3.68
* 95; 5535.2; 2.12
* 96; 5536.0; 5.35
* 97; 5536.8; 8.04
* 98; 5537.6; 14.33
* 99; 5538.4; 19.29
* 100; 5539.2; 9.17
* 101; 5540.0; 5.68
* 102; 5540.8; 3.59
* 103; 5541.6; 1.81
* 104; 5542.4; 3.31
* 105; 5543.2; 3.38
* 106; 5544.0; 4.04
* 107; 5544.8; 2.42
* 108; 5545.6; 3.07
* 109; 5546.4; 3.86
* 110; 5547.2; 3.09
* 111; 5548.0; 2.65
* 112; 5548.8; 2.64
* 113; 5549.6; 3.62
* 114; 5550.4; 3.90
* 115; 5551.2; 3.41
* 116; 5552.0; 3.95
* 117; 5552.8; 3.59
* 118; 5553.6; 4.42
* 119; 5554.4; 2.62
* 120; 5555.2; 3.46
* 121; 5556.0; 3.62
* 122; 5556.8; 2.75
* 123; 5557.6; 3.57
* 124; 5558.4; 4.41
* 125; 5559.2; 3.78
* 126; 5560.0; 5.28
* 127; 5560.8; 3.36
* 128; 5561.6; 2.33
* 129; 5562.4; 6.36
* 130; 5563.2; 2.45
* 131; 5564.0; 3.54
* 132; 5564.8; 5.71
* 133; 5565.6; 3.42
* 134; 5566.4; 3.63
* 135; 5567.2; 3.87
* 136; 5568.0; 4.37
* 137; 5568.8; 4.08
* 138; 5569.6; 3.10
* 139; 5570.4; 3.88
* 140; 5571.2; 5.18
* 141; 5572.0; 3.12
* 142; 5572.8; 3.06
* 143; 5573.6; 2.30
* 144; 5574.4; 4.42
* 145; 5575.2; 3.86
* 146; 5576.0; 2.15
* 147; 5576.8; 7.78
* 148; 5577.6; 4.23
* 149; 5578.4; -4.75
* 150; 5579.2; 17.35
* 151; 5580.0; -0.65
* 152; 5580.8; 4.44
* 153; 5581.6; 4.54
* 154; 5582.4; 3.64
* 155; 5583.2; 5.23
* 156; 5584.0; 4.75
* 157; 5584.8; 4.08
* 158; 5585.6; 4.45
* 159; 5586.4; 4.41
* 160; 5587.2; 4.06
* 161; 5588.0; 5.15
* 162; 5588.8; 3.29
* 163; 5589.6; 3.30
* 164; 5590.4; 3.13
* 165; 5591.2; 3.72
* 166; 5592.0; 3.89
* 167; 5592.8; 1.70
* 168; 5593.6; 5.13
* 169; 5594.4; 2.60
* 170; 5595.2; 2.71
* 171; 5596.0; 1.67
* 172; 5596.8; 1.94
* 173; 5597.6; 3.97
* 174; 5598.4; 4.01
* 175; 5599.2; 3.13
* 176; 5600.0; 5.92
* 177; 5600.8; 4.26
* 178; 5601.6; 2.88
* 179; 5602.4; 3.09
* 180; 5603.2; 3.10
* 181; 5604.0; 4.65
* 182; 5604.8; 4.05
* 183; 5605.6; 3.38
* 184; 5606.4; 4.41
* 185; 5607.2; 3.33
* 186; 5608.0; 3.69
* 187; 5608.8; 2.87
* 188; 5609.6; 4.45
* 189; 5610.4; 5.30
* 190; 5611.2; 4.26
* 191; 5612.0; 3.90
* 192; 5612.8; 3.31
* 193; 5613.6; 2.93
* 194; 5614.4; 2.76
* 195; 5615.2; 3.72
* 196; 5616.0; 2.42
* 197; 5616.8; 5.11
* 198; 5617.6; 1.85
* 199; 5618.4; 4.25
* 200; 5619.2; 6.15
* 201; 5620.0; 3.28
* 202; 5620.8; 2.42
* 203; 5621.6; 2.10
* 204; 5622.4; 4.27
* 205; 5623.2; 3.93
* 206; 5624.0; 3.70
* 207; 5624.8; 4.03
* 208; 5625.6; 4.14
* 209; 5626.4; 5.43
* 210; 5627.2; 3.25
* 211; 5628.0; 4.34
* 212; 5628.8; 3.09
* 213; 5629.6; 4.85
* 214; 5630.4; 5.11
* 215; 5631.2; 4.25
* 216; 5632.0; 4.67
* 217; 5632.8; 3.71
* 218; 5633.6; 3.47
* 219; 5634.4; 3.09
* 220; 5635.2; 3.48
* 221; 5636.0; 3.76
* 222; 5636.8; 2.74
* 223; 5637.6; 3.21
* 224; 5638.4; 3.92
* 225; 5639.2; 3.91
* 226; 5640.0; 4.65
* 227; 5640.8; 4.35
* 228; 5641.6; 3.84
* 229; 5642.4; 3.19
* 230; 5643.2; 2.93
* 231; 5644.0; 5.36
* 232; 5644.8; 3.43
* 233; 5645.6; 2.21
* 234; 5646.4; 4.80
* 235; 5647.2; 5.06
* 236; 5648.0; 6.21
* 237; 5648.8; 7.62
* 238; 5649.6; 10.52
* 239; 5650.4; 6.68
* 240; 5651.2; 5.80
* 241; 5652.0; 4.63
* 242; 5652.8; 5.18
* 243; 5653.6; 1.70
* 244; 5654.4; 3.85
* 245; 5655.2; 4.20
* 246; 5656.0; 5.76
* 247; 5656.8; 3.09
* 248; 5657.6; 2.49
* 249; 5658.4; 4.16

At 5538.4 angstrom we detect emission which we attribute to Hbeta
